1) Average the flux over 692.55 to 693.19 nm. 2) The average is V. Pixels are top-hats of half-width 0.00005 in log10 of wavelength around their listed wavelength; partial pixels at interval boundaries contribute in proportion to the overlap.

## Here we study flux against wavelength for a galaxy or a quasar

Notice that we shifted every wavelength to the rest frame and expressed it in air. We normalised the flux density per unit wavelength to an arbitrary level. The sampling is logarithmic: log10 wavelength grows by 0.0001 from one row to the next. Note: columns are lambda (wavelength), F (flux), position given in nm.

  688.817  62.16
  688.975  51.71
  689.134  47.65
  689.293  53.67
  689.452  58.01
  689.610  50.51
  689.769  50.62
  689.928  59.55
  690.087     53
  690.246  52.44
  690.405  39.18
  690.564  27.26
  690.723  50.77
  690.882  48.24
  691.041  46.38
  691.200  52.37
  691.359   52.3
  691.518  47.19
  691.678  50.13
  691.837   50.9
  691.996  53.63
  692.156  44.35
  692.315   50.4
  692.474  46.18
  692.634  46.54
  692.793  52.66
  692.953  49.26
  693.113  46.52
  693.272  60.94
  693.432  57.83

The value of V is 48.7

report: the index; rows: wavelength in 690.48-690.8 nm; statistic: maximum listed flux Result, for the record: 50.77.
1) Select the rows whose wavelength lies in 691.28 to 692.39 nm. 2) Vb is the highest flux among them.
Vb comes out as 53.63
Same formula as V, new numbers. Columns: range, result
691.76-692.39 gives 49.8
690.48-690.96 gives 42.1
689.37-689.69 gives 54.3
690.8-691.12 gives 47.4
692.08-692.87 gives 48.1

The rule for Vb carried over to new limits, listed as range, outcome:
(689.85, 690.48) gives 59.55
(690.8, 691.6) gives 52.37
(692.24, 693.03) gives 52.66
